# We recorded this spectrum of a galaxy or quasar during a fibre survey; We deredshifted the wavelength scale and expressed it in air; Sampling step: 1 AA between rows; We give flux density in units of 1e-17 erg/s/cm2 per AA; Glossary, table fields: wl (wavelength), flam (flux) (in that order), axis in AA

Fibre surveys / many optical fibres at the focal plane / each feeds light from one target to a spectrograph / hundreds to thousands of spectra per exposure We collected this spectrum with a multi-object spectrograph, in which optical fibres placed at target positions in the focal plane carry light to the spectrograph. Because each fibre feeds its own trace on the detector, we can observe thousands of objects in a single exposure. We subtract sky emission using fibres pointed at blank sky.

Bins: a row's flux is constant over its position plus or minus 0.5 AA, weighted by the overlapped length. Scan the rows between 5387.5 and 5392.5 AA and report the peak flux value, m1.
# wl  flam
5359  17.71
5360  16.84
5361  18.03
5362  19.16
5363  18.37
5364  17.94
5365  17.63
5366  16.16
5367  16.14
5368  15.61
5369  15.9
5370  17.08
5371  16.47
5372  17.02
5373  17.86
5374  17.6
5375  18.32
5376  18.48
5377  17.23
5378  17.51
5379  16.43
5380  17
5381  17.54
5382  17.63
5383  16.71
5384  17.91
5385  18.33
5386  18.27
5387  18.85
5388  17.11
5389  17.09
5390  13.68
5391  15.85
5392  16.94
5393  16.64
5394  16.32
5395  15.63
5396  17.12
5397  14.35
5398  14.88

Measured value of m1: 17.11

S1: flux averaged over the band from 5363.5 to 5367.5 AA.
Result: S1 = 17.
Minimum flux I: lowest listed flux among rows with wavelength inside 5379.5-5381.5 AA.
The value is 17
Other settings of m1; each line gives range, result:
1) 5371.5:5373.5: 17.86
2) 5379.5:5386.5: 18.33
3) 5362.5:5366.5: 18.37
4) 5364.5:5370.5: 17.63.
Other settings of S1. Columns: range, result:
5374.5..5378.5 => 17.9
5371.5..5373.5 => 17.4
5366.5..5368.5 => 15.9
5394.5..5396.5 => 16.4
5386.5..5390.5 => 16.7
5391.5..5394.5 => 16.6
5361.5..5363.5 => 18.8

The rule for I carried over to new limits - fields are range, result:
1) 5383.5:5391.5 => 13.68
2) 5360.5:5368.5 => 15.61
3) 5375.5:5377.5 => 17.23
